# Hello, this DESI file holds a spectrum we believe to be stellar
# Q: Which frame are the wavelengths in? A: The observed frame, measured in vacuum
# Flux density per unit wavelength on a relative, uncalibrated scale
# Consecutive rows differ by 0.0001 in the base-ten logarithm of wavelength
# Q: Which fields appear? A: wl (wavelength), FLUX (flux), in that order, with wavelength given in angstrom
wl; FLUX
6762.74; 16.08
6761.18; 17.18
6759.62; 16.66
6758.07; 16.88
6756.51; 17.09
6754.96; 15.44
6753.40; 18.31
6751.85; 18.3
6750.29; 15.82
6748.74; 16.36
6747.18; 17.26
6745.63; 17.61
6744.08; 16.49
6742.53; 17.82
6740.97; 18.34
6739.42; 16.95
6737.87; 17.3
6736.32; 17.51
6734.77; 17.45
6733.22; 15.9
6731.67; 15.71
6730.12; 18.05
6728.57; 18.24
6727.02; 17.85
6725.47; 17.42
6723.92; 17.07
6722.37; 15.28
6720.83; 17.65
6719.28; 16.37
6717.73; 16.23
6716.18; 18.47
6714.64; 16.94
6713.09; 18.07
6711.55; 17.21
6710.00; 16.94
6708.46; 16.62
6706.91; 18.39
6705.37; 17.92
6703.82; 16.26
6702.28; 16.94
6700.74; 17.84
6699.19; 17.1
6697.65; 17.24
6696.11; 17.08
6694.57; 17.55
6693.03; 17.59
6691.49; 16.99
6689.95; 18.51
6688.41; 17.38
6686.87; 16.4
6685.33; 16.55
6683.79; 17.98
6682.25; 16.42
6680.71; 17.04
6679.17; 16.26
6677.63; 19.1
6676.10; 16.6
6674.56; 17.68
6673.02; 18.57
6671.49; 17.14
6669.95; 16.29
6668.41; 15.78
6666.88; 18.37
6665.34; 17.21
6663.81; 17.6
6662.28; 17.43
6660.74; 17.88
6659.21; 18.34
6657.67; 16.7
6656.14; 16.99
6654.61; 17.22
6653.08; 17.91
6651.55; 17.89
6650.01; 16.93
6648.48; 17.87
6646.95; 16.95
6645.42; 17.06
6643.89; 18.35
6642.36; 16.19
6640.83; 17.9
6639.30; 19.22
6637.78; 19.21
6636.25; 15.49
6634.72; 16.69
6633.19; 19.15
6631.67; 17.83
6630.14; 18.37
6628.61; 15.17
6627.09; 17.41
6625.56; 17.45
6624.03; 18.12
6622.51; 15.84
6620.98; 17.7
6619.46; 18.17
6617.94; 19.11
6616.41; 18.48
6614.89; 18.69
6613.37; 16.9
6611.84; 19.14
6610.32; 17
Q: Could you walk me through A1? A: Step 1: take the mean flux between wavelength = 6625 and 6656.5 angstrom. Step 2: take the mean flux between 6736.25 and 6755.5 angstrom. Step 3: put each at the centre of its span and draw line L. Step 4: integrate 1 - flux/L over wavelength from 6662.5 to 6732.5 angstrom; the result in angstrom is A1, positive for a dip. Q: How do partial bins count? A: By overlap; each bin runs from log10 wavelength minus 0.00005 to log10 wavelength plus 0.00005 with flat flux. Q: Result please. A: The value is 0.38 angstrom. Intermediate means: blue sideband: 17.5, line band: 17.2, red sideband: 17.2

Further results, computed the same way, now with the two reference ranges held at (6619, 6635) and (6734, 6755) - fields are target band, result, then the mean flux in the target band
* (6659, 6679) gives -0.10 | 17.5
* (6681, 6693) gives 0.11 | 17.2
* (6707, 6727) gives 0.25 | 17.1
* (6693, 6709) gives 0.02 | 17.3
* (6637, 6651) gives -0.25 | 17.7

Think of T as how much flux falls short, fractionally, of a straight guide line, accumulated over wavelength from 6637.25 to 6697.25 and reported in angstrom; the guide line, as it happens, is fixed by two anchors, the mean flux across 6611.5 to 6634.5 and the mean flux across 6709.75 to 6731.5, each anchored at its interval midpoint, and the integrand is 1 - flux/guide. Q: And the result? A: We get 0.3 angstrom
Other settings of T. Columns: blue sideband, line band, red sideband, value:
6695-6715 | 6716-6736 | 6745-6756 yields 0.16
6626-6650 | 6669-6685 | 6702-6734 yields 0.05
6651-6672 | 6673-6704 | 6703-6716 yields 0.12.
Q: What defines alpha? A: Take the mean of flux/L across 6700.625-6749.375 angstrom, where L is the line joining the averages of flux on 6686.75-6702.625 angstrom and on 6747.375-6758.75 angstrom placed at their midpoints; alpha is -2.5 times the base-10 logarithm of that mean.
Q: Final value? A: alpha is 0.00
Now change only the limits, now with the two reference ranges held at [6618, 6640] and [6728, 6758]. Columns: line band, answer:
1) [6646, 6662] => 0.00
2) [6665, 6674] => 0.01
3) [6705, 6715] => -0.01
